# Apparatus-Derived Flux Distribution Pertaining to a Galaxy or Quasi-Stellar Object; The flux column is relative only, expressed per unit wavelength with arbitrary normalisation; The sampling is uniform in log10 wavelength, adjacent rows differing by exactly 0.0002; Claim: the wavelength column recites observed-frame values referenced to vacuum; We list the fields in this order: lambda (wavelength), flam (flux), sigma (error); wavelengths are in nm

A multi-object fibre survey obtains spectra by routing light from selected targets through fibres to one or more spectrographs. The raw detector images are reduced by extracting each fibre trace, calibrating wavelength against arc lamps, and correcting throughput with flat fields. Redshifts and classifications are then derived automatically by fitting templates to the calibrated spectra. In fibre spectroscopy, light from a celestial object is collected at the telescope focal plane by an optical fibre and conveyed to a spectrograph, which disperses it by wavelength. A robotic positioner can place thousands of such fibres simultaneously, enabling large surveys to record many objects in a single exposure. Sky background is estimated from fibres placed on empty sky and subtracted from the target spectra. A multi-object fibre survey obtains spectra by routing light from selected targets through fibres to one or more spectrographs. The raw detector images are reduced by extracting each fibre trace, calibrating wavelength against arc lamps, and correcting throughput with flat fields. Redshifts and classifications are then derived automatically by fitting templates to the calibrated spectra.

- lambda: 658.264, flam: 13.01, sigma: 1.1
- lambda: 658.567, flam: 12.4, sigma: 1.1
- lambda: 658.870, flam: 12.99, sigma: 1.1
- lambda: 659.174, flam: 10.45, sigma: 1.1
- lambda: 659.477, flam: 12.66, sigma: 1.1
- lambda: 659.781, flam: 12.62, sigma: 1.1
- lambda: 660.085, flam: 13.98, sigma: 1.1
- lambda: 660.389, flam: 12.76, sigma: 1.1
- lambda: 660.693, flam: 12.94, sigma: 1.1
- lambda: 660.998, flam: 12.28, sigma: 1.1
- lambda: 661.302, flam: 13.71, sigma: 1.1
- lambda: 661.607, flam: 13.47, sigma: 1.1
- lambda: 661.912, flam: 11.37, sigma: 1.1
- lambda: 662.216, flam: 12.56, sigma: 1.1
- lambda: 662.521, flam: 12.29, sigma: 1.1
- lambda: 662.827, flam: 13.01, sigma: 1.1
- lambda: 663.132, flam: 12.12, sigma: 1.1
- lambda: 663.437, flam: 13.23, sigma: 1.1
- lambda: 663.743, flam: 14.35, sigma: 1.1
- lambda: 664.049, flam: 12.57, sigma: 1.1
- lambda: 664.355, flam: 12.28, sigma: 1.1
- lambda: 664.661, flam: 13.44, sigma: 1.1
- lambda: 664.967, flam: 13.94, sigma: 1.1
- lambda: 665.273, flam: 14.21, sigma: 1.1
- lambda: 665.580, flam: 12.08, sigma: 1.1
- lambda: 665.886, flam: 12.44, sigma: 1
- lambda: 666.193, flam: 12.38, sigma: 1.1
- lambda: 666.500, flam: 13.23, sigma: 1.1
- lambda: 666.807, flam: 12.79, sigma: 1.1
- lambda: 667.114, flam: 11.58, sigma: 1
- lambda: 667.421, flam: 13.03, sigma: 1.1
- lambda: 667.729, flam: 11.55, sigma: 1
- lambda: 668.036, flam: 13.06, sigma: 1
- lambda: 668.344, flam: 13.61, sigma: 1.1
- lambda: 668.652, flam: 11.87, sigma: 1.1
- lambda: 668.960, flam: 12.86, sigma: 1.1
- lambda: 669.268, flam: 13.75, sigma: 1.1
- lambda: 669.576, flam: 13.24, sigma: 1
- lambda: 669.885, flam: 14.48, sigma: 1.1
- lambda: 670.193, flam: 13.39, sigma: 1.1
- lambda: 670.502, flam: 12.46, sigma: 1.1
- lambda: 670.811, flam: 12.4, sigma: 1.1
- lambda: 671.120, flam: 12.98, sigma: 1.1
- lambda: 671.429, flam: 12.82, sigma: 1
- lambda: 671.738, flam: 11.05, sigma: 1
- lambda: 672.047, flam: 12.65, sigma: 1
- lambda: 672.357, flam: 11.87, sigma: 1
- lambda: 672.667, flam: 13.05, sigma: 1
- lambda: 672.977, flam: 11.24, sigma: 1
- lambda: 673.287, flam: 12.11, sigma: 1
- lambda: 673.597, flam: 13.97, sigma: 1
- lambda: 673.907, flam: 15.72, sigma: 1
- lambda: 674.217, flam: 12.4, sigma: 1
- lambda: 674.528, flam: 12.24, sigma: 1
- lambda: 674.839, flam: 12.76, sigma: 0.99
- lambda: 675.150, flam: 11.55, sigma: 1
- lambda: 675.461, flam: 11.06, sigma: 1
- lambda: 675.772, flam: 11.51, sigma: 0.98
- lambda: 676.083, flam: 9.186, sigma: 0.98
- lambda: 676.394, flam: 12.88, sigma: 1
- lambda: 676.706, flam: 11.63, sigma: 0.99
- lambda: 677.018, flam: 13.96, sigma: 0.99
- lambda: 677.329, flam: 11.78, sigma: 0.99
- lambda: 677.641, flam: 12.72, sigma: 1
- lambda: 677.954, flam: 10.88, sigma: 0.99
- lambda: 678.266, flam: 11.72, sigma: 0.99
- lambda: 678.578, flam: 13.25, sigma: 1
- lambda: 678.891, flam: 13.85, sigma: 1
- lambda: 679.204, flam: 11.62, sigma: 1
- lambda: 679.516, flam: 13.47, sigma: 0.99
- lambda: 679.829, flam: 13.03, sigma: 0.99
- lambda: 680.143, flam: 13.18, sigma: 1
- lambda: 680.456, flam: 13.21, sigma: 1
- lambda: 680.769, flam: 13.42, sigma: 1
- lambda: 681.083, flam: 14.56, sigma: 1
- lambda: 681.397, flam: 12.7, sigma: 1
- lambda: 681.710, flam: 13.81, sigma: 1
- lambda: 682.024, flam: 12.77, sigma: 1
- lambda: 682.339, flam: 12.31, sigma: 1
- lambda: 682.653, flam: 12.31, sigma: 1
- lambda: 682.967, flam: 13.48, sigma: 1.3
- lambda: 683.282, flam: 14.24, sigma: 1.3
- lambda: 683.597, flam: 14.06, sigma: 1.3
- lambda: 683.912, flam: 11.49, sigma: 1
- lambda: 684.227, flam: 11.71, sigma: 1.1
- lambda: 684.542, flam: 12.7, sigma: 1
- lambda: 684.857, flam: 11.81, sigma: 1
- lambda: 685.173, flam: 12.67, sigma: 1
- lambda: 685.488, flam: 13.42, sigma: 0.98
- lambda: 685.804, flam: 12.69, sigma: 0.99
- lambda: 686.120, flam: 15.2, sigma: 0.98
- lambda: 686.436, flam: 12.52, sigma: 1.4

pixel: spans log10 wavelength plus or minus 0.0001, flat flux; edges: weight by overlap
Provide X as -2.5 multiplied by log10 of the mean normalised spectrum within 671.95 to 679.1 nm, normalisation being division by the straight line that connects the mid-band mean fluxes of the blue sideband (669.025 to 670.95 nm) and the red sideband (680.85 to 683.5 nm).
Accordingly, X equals 0.080 mag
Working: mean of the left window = 13.3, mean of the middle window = 12.3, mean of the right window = 13.3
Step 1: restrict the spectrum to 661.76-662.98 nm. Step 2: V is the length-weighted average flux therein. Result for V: 12.3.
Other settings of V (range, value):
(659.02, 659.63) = 11.6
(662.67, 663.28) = 12.6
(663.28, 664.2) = 13.4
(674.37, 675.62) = 11.9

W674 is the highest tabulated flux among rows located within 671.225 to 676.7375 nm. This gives 15.72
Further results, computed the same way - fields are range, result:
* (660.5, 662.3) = 13.71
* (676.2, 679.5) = 13.96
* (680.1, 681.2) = 14.56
